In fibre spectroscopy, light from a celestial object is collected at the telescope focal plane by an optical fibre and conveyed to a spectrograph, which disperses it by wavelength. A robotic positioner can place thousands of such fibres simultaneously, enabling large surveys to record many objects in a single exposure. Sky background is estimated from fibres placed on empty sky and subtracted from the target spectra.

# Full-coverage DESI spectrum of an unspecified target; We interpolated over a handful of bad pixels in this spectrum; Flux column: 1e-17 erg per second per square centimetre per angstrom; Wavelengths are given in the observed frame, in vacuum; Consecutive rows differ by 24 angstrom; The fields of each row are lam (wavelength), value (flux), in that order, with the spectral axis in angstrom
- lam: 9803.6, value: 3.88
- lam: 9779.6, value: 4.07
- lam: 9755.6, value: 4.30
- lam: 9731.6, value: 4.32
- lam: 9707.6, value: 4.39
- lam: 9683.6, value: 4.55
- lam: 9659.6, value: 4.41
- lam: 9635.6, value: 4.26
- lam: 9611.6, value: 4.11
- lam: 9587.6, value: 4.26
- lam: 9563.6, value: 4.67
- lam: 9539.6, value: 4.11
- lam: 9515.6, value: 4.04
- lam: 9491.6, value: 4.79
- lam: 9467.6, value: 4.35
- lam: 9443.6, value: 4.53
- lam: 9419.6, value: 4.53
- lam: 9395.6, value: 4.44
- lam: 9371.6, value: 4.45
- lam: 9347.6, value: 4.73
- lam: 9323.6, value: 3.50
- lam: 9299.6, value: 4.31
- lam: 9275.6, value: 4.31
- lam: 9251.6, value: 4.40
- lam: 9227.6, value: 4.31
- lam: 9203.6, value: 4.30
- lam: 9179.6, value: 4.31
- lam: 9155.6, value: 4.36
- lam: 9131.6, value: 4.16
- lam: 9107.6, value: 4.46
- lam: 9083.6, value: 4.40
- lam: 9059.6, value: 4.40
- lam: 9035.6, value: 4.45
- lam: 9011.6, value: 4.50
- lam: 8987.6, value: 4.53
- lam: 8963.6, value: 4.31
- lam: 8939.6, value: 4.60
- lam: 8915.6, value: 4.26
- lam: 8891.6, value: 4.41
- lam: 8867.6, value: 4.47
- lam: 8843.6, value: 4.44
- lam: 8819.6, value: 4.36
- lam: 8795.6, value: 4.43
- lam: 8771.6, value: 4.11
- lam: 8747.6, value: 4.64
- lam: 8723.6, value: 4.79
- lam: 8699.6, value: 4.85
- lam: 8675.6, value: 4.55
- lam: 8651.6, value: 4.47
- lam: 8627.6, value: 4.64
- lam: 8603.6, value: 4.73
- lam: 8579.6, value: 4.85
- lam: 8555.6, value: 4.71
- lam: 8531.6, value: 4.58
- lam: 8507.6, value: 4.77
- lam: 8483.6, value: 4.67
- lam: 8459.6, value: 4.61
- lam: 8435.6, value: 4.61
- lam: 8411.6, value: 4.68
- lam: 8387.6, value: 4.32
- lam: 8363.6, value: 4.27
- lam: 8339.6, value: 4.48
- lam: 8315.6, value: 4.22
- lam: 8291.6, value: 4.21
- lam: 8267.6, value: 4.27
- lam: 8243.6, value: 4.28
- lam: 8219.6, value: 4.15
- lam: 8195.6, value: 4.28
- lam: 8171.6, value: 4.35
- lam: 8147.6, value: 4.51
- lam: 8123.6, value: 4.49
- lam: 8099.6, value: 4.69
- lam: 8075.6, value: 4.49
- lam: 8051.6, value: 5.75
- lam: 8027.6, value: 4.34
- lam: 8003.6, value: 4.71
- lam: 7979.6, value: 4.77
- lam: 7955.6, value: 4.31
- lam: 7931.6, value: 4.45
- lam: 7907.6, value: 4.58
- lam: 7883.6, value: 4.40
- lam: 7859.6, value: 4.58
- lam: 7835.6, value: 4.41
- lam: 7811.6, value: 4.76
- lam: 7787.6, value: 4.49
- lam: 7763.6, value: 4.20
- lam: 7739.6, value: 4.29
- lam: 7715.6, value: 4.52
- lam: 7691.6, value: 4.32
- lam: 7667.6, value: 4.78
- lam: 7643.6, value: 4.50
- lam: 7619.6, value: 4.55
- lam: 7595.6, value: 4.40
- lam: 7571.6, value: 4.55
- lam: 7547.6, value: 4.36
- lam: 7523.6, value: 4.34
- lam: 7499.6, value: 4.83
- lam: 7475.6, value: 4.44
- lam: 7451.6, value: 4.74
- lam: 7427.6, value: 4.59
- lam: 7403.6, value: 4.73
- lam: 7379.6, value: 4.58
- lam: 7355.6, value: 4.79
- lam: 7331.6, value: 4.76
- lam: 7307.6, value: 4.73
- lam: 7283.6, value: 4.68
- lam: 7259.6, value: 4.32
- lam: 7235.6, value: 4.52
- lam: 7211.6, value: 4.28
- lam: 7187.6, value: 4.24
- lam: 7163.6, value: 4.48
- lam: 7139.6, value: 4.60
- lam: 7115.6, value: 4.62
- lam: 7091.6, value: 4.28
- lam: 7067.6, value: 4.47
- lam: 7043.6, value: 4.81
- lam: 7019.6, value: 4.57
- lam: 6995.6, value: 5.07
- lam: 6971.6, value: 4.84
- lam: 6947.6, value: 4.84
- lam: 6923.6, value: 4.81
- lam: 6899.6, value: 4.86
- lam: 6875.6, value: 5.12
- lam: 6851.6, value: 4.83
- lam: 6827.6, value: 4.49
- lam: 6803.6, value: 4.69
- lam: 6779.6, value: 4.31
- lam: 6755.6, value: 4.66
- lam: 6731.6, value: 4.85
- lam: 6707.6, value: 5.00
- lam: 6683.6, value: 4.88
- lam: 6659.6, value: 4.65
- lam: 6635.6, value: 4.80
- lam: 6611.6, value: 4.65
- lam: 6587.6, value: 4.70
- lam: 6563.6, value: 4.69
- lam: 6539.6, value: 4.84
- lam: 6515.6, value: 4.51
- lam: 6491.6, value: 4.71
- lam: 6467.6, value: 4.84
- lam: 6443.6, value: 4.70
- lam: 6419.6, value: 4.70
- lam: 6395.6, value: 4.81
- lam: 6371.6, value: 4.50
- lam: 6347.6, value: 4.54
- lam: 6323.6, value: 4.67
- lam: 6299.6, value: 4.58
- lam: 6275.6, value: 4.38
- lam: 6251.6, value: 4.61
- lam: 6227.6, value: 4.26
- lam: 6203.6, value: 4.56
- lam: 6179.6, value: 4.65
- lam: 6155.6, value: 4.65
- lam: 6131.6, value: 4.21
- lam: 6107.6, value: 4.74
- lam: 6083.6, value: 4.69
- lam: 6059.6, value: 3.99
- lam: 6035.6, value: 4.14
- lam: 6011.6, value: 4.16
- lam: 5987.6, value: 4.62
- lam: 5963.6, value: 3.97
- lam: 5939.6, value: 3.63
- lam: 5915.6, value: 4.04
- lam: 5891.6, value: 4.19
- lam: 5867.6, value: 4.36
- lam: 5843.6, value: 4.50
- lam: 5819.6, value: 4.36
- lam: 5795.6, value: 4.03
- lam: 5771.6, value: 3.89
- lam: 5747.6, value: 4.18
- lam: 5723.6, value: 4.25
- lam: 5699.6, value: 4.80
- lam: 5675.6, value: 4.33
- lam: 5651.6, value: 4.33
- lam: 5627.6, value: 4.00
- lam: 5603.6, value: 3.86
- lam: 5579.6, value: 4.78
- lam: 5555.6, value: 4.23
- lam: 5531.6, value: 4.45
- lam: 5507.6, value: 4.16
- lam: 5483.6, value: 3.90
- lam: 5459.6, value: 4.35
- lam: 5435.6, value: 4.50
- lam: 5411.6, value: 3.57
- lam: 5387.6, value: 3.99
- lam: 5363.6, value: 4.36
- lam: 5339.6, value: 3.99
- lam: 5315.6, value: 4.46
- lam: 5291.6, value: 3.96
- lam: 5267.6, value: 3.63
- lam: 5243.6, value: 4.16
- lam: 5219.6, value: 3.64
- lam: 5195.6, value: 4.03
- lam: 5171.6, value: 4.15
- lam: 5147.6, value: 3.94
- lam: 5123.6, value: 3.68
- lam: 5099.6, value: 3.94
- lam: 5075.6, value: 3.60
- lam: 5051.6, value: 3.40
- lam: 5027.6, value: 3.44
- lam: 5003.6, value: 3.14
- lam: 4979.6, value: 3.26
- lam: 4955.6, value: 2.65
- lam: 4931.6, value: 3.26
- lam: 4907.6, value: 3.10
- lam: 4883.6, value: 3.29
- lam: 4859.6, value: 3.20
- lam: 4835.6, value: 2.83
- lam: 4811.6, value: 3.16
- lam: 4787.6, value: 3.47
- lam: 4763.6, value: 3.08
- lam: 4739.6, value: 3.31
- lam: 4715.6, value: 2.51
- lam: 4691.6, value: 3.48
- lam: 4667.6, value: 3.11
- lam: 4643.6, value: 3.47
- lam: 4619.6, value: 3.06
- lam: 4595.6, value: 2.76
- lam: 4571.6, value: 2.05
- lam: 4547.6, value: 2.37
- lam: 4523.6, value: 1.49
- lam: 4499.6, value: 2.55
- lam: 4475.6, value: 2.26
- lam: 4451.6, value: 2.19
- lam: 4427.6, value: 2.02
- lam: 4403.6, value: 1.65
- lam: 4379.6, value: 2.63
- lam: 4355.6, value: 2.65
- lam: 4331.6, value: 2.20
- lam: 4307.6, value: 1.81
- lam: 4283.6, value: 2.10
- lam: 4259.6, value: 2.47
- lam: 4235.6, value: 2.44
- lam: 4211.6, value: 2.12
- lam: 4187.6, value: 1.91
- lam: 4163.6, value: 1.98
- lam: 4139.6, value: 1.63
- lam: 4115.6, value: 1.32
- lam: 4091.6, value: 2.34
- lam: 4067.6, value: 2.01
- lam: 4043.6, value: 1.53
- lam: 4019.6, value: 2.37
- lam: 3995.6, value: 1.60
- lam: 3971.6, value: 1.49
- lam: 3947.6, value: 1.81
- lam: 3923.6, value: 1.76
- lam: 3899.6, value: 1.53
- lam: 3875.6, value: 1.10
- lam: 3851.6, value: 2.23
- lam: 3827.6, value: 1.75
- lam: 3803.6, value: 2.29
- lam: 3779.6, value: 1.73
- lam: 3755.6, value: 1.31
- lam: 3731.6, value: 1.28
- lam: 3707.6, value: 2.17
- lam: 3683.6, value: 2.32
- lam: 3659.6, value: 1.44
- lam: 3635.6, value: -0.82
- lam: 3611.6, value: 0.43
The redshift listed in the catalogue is 0.15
